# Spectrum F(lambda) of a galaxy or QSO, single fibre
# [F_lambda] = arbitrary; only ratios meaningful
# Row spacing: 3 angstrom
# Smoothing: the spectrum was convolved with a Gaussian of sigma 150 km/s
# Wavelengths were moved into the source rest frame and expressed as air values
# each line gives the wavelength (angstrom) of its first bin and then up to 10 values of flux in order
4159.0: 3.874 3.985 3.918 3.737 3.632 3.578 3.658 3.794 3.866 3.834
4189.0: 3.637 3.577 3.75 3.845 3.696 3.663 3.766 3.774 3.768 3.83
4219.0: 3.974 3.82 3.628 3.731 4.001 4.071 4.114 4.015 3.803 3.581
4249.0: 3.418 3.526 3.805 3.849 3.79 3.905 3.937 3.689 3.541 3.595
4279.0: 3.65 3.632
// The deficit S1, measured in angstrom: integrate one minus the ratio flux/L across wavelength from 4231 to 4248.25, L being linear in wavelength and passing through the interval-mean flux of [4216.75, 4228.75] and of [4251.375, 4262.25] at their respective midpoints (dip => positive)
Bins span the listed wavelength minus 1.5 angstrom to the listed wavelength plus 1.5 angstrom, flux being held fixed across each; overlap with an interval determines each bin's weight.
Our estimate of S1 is -0.6 angstrom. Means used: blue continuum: 3.79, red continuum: 3.76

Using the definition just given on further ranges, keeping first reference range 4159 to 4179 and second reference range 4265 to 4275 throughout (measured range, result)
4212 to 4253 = -0.8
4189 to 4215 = 0.2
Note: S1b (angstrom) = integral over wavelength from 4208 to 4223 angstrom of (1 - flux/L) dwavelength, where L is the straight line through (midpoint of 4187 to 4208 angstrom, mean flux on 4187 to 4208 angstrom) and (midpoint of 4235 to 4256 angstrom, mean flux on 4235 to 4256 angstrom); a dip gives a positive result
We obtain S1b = -0.4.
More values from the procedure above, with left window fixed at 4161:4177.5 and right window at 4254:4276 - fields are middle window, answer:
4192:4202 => 0.0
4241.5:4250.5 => 0.4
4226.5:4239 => -0.7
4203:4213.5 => 0.0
